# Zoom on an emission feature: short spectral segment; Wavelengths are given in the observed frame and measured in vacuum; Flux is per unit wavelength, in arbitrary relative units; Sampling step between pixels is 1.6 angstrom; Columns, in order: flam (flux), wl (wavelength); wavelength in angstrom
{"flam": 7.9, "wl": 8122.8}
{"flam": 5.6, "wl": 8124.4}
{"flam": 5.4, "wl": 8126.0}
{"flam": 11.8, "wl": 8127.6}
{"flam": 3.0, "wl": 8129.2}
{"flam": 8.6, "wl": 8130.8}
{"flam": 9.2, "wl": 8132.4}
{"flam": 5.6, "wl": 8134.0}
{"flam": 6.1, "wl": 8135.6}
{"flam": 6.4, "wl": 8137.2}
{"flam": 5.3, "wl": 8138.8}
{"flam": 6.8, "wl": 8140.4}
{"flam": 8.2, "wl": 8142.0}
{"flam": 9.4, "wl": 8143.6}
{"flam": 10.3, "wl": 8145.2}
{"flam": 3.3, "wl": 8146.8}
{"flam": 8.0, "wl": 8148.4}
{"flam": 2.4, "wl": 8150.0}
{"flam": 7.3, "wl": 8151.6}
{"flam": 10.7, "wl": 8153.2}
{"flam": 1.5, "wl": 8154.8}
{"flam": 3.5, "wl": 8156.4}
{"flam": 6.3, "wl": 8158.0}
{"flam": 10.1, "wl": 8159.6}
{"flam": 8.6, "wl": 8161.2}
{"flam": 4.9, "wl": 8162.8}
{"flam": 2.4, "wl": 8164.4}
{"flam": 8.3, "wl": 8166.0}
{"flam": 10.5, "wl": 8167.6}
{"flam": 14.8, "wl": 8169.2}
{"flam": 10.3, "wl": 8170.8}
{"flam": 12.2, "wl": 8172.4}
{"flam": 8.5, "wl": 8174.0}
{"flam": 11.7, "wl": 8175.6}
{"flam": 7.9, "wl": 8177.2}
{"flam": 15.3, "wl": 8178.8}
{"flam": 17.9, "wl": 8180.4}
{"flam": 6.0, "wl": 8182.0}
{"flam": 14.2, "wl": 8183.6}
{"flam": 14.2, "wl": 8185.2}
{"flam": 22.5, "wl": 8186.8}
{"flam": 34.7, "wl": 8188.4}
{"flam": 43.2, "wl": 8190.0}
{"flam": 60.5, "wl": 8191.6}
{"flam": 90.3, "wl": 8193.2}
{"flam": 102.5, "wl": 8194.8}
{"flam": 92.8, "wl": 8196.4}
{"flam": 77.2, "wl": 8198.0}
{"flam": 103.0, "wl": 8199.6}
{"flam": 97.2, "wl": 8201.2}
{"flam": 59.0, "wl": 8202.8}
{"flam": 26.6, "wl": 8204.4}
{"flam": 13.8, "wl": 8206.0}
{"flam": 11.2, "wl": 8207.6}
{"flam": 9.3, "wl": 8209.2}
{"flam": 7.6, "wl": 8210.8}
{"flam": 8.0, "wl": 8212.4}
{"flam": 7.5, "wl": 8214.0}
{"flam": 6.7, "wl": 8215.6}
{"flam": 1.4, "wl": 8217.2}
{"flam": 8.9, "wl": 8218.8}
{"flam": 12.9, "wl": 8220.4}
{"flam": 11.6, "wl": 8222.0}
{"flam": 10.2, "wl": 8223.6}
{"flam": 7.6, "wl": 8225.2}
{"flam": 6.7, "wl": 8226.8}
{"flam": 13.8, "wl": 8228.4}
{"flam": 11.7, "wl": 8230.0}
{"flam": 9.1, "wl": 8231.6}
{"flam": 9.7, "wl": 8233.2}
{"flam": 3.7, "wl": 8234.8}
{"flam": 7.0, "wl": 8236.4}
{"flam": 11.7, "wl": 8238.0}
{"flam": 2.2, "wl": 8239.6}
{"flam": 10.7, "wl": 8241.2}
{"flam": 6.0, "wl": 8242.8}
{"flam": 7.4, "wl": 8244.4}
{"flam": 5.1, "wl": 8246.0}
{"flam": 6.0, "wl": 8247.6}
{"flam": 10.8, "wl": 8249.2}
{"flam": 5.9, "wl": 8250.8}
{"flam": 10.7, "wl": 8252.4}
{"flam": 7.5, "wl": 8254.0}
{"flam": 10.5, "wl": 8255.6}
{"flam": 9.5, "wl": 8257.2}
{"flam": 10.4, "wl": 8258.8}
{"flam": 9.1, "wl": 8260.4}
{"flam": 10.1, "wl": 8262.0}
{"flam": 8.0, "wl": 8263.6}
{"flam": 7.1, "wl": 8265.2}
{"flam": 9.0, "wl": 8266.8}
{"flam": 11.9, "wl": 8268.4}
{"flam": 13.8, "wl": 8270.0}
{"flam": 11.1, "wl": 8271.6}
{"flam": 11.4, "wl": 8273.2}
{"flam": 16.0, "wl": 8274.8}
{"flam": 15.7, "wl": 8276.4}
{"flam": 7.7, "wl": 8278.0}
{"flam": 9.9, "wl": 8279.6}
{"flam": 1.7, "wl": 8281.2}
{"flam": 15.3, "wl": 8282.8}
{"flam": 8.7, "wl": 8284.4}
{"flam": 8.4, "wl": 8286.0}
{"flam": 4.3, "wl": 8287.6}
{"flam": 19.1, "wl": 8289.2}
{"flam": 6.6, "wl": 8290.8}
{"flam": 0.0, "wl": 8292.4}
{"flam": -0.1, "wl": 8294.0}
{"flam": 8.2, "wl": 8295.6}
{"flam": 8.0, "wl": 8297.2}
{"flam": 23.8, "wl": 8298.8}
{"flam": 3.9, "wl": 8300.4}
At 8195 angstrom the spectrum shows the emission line [O II] 3727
